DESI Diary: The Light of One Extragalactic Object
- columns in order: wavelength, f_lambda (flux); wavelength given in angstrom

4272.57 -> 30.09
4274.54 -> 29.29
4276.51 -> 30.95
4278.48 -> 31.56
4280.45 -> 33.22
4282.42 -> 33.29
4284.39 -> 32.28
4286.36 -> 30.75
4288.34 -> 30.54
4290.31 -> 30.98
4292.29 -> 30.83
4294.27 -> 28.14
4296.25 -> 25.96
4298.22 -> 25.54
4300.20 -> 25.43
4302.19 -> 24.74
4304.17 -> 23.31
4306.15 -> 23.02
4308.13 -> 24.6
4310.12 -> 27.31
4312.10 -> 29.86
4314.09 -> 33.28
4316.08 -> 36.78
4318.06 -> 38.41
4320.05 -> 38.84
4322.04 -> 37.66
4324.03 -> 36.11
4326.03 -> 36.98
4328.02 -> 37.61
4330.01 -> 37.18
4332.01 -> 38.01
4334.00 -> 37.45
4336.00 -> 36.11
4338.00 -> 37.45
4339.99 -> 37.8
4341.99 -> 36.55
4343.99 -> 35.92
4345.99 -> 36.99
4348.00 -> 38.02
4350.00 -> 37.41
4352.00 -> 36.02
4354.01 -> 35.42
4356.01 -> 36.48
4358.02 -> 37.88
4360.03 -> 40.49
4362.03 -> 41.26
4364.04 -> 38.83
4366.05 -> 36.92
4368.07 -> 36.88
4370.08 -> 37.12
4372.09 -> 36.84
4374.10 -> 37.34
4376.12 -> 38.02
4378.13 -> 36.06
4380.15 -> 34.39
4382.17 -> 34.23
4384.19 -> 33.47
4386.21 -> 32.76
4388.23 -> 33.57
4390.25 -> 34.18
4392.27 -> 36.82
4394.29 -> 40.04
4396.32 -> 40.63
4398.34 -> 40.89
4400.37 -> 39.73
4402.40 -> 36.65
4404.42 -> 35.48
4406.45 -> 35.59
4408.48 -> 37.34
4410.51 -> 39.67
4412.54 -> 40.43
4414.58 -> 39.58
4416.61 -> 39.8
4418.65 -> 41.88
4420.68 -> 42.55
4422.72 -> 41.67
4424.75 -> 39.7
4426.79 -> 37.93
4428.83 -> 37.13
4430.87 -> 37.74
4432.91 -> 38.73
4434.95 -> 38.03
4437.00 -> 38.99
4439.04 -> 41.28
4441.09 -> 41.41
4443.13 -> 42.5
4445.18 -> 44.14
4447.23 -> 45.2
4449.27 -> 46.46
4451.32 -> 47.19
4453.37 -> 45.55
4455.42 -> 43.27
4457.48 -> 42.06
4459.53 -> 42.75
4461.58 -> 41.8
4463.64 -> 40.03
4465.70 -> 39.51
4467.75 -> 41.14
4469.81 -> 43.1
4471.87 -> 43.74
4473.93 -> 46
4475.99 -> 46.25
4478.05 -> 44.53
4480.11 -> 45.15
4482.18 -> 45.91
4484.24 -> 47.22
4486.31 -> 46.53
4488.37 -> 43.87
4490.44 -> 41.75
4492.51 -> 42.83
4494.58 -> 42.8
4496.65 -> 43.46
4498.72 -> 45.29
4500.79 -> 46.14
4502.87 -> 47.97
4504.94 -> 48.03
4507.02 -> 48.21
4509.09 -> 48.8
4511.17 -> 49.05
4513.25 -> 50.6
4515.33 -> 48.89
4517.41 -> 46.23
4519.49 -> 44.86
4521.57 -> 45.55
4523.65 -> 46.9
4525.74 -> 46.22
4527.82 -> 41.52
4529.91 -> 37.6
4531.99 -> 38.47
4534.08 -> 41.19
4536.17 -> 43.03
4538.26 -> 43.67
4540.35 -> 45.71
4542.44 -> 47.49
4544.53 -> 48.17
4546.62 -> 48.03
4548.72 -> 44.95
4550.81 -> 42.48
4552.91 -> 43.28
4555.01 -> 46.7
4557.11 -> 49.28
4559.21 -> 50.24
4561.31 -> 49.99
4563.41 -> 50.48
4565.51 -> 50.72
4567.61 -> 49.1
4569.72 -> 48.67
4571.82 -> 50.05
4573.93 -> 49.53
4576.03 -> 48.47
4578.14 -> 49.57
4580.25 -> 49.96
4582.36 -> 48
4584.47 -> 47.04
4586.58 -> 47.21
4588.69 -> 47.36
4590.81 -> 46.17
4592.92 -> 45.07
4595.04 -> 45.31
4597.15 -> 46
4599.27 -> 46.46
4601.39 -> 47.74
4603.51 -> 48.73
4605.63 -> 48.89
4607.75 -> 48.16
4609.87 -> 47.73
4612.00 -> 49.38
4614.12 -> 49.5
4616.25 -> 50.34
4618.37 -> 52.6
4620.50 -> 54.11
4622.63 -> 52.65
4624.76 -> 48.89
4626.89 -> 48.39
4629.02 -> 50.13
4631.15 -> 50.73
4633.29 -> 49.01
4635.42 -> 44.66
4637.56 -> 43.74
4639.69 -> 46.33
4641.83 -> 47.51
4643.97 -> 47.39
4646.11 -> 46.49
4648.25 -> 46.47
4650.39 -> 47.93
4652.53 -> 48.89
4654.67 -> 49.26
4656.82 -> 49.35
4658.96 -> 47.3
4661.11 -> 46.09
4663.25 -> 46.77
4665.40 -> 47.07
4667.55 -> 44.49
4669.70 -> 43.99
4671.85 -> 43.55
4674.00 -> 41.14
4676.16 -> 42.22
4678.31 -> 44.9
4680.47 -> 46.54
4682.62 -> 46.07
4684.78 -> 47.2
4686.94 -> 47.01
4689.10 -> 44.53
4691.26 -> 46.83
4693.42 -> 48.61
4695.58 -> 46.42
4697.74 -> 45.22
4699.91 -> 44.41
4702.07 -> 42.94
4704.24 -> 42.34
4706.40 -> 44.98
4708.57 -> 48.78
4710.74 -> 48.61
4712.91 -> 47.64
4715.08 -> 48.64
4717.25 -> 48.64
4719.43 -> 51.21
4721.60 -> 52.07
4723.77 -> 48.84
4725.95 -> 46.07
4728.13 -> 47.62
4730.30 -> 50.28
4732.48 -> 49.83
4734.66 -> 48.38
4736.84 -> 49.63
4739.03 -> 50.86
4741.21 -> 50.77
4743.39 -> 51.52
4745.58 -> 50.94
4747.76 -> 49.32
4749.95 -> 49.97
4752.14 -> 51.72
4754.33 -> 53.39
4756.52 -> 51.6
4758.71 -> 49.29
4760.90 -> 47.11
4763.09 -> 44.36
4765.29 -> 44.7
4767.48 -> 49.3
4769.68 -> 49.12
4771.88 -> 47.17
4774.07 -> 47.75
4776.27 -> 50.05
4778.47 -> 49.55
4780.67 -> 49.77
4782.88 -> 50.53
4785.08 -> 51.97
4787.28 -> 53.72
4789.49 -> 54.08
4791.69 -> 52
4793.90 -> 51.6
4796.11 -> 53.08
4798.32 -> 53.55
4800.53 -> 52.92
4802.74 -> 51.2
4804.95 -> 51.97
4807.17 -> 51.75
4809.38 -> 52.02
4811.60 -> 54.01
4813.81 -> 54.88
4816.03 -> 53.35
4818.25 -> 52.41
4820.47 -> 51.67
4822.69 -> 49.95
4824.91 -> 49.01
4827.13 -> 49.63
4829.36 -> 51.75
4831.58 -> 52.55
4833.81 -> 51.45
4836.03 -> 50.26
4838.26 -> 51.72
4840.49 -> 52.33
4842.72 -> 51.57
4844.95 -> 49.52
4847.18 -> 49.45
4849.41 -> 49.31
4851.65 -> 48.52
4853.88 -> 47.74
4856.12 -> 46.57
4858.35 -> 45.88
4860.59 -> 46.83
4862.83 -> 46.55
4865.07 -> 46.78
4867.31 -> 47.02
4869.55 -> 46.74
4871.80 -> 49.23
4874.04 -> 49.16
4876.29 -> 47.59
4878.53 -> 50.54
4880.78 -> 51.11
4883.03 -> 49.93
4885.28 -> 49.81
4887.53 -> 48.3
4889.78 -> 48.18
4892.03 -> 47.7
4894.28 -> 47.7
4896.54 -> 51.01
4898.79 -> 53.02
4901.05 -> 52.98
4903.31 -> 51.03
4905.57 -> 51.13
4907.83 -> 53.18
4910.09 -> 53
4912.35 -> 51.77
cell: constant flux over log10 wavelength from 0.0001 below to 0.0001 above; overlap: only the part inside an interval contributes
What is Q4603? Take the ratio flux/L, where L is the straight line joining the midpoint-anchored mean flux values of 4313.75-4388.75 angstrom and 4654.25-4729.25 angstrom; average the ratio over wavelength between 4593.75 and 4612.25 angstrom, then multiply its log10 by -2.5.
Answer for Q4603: -0.08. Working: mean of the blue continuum 36.9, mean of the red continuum 46.5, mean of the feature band 47.5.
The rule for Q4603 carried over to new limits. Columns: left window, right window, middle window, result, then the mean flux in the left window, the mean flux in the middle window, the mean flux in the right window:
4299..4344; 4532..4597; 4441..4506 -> -0.06 mag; 33.4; 44.2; 47.1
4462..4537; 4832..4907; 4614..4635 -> -0.10 mag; 44.7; 50.5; 49.3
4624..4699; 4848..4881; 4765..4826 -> -0.08 mag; 46.6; 51.3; 47.9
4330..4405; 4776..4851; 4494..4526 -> -0.13 mag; 37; 46.9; 51.6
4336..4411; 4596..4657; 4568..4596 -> -0.03 mag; 37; 47.9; 48.5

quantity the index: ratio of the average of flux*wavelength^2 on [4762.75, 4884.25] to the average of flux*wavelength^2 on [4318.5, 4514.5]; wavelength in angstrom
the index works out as 1.48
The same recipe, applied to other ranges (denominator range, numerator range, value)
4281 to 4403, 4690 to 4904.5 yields 1.75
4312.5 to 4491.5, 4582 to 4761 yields 1.36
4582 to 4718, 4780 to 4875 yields 1.16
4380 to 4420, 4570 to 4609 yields 1.39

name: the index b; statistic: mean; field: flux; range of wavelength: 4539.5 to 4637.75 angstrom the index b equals 48.3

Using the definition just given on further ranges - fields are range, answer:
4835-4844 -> 51.4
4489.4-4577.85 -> 46.3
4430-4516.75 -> 44.2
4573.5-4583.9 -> 49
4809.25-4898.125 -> 49.7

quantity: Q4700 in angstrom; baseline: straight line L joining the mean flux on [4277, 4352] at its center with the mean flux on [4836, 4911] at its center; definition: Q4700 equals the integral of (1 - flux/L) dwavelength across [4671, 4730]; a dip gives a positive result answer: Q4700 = -2.9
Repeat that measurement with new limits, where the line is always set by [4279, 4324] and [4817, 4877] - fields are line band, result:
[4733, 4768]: -2.75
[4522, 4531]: -1.19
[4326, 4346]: -3.51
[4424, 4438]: -1.38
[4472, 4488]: -4.01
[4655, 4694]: -2.22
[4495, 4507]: -2.85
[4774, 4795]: -1.83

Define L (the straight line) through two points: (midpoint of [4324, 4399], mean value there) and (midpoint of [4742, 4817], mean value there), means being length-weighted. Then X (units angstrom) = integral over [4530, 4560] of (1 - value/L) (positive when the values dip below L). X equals -1.3 angstrom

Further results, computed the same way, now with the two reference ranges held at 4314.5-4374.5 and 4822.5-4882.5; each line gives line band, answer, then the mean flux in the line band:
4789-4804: -1.46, 52.6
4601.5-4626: -3.55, 50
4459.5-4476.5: -0.98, 42.6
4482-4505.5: -2.42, 45.1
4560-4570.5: -1.80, 49.8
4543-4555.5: -1.03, 45.6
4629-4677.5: -2.06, 46.5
